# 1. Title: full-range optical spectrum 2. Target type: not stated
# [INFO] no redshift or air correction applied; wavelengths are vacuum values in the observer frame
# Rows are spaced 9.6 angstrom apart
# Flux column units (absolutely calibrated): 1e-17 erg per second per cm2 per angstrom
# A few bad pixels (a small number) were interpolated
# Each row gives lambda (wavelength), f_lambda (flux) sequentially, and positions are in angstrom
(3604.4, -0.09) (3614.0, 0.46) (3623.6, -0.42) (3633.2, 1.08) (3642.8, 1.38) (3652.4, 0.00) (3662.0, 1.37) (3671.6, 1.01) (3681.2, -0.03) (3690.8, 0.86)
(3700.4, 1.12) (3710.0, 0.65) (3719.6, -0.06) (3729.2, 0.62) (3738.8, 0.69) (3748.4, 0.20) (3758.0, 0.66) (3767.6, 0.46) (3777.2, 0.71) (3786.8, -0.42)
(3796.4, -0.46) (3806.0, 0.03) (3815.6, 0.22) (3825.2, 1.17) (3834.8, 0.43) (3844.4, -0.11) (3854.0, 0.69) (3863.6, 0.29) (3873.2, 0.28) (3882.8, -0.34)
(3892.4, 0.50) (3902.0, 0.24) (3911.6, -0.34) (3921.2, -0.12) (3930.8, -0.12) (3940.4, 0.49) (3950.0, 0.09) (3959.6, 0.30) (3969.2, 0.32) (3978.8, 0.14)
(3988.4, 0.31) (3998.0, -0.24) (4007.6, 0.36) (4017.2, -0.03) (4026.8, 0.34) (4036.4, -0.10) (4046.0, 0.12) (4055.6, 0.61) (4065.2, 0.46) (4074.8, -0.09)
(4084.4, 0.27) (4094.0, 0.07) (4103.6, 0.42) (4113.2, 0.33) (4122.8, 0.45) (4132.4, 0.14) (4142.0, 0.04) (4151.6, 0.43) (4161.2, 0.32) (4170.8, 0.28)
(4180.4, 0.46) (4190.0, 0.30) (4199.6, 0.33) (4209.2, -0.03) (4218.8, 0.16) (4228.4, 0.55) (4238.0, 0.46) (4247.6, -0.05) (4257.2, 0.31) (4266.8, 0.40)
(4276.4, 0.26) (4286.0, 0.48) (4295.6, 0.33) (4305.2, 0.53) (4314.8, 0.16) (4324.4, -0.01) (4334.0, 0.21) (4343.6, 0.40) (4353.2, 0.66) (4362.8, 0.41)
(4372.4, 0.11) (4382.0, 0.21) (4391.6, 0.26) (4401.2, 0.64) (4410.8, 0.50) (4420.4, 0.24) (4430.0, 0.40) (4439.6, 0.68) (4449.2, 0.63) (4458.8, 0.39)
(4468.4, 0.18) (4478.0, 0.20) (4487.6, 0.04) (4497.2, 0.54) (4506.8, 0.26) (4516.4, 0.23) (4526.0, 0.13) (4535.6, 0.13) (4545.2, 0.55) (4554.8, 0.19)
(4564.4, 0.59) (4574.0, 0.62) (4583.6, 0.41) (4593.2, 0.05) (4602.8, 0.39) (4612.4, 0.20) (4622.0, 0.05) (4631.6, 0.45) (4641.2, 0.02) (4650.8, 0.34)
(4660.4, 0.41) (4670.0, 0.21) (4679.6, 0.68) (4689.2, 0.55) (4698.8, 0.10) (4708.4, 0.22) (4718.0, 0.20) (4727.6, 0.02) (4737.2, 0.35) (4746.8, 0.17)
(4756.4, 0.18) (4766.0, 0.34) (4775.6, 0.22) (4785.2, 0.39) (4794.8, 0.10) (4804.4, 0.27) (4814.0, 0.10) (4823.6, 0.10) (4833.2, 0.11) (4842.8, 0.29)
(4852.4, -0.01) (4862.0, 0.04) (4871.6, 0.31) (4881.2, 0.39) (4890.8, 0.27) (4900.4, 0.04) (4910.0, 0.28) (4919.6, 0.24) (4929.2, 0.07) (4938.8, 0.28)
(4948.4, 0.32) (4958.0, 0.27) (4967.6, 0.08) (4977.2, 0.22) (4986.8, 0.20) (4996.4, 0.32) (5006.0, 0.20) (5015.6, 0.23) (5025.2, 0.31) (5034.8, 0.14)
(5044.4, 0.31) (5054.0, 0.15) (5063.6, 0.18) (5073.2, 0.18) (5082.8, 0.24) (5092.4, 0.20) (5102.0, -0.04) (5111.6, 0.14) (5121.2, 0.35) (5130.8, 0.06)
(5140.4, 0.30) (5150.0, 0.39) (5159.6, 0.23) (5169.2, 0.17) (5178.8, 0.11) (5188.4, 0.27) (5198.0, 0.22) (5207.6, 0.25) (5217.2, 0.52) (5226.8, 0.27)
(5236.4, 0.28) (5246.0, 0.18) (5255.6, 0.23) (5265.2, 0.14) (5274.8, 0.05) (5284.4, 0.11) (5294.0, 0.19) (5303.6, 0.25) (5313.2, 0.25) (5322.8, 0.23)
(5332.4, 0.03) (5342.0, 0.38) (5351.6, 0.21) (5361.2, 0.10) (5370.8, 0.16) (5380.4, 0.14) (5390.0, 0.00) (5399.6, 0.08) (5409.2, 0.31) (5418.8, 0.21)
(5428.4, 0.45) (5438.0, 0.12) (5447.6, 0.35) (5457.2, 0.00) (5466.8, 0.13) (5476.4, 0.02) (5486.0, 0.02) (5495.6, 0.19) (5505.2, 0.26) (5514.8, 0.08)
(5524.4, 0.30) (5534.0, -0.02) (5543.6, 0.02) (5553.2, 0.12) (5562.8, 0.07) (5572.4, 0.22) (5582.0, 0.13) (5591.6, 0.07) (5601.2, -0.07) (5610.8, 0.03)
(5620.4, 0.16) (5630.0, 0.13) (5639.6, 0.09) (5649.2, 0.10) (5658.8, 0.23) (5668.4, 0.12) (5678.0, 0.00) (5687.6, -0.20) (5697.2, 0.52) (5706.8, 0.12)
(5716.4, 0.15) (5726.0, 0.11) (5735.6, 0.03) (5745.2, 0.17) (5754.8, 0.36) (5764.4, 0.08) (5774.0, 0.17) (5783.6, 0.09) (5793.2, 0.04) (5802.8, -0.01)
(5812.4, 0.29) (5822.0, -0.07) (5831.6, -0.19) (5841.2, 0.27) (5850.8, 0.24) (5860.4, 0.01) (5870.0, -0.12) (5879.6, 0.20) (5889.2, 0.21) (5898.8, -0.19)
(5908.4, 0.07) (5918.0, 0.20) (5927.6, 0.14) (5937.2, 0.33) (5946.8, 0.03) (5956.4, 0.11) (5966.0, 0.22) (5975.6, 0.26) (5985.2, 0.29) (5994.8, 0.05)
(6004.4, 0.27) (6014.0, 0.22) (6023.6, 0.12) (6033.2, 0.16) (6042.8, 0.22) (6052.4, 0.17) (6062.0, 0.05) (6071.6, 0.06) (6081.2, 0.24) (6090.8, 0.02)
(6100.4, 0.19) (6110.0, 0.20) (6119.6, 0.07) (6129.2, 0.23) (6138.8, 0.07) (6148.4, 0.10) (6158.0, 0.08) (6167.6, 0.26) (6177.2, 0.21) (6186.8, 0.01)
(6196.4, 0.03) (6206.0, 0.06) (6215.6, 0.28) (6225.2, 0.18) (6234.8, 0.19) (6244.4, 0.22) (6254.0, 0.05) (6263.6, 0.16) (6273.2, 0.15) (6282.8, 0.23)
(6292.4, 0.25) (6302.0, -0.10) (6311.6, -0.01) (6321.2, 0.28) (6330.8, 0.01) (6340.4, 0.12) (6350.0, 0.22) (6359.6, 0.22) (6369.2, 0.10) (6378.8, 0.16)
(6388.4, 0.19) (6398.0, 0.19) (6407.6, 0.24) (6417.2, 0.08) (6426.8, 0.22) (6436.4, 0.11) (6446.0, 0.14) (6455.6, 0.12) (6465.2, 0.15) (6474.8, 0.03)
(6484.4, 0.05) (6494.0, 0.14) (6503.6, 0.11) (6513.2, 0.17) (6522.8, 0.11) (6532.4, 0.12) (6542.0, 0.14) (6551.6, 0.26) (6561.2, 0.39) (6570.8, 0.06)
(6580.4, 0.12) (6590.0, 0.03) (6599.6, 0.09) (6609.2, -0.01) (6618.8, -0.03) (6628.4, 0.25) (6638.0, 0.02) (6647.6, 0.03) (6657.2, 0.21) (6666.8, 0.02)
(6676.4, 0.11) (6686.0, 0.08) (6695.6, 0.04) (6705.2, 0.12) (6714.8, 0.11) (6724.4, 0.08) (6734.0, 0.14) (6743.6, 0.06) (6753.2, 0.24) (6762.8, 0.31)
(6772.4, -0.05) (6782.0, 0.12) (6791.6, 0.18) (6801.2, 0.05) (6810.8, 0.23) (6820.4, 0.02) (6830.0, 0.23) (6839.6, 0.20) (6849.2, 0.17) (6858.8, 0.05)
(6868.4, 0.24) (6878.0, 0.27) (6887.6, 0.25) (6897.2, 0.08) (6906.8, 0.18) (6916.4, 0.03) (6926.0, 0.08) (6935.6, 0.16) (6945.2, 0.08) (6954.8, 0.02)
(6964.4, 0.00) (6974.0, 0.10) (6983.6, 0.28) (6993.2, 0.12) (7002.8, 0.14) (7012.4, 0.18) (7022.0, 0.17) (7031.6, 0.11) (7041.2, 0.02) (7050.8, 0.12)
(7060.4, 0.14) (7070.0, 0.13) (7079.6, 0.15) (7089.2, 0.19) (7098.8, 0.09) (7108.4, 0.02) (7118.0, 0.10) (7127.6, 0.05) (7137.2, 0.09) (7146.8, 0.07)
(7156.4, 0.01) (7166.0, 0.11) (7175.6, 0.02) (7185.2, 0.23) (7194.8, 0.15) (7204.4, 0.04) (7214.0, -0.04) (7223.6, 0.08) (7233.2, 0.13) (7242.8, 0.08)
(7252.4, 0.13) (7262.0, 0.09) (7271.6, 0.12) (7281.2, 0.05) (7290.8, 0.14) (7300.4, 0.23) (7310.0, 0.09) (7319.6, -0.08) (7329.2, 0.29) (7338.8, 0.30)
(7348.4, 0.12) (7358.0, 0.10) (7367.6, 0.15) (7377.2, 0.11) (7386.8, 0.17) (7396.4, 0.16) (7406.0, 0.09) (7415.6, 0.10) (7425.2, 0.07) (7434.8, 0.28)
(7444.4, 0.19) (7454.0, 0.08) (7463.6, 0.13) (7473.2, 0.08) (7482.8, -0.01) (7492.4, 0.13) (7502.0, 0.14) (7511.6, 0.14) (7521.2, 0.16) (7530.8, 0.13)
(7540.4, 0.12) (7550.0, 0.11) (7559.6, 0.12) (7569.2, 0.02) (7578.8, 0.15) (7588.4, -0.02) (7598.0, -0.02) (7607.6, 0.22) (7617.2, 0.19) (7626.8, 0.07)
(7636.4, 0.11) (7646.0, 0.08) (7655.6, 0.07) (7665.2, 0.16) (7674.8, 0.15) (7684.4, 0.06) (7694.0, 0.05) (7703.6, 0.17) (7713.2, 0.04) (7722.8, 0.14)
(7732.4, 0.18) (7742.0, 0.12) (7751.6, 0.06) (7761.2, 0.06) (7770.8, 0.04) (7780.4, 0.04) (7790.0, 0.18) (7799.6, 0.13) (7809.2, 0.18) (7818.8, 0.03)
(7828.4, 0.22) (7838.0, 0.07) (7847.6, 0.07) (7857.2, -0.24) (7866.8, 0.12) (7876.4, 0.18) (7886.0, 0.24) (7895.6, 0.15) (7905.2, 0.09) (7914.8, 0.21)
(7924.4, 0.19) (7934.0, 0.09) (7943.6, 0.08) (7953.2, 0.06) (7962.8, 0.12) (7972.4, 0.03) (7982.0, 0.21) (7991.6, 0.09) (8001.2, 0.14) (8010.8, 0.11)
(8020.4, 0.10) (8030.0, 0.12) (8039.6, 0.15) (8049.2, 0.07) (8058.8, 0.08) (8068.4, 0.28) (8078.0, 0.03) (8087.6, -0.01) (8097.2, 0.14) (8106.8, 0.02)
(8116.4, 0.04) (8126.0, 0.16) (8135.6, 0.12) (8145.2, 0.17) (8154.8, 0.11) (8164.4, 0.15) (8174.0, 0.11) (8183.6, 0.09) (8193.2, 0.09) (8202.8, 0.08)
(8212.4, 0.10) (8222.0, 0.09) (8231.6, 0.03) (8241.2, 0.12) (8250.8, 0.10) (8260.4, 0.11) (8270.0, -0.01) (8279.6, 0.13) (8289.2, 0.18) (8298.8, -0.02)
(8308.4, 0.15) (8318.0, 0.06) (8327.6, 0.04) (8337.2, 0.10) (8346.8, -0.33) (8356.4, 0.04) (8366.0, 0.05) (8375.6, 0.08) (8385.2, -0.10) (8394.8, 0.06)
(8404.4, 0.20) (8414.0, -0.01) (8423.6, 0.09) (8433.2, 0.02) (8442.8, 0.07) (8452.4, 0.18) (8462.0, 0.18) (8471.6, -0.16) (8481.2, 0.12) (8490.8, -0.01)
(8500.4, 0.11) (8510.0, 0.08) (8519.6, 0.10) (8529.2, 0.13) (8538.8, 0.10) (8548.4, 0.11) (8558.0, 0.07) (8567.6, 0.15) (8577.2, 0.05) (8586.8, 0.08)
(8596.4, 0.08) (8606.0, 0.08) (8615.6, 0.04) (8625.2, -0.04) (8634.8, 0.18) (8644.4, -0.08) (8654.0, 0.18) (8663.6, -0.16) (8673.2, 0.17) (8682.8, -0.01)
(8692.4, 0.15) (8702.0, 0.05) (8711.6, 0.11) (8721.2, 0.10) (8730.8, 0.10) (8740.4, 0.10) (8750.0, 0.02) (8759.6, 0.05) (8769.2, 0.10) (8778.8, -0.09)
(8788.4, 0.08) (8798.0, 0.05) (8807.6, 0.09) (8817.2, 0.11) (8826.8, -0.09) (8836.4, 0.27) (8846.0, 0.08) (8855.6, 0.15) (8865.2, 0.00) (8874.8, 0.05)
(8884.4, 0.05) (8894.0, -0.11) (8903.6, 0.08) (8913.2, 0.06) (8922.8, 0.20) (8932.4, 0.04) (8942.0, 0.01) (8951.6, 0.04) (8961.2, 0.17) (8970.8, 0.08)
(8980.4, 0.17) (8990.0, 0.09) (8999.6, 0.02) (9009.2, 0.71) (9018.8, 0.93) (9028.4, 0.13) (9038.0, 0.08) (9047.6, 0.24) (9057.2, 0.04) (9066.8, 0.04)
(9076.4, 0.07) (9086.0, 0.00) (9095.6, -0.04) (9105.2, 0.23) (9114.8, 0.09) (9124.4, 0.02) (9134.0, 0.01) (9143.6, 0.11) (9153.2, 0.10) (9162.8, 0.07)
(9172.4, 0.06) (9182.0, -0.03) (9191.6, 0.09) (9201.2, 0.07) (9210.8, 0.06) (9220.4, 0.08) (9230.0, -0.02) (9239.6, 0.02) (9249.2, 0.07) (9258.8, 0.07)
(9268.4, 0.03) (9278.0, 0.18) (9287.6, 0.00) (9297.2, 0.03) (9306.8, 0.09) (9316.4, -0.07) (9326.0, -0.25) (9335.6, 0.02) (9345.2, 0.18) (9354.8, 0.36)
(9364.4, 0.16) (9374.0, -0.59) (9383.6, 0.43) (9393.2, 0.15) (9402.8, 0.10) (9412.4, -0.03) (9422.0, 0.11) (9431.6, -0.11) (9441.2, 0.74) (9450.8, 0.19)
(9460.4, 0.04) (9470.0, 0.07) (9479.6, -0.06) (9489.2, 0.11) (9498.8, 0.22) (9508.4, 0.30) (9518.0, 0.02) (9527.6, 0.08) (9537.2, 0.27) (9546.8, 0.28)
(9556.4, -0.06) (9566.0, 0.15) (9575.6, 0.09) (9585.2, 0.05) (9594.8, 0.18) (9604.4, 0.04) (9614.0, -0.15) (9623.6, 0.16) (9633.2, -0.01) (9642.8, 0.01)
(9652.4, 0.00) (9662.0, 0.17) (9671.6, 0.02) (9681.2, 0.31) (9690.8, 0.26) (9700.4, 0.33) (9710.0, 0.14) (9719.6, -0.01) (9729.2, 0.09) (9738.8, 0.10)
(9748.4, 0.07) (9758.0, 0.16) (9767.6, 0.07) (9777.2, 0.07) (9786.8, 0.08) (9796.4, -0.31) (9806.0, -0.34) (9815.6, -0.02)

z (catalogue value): 1.42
